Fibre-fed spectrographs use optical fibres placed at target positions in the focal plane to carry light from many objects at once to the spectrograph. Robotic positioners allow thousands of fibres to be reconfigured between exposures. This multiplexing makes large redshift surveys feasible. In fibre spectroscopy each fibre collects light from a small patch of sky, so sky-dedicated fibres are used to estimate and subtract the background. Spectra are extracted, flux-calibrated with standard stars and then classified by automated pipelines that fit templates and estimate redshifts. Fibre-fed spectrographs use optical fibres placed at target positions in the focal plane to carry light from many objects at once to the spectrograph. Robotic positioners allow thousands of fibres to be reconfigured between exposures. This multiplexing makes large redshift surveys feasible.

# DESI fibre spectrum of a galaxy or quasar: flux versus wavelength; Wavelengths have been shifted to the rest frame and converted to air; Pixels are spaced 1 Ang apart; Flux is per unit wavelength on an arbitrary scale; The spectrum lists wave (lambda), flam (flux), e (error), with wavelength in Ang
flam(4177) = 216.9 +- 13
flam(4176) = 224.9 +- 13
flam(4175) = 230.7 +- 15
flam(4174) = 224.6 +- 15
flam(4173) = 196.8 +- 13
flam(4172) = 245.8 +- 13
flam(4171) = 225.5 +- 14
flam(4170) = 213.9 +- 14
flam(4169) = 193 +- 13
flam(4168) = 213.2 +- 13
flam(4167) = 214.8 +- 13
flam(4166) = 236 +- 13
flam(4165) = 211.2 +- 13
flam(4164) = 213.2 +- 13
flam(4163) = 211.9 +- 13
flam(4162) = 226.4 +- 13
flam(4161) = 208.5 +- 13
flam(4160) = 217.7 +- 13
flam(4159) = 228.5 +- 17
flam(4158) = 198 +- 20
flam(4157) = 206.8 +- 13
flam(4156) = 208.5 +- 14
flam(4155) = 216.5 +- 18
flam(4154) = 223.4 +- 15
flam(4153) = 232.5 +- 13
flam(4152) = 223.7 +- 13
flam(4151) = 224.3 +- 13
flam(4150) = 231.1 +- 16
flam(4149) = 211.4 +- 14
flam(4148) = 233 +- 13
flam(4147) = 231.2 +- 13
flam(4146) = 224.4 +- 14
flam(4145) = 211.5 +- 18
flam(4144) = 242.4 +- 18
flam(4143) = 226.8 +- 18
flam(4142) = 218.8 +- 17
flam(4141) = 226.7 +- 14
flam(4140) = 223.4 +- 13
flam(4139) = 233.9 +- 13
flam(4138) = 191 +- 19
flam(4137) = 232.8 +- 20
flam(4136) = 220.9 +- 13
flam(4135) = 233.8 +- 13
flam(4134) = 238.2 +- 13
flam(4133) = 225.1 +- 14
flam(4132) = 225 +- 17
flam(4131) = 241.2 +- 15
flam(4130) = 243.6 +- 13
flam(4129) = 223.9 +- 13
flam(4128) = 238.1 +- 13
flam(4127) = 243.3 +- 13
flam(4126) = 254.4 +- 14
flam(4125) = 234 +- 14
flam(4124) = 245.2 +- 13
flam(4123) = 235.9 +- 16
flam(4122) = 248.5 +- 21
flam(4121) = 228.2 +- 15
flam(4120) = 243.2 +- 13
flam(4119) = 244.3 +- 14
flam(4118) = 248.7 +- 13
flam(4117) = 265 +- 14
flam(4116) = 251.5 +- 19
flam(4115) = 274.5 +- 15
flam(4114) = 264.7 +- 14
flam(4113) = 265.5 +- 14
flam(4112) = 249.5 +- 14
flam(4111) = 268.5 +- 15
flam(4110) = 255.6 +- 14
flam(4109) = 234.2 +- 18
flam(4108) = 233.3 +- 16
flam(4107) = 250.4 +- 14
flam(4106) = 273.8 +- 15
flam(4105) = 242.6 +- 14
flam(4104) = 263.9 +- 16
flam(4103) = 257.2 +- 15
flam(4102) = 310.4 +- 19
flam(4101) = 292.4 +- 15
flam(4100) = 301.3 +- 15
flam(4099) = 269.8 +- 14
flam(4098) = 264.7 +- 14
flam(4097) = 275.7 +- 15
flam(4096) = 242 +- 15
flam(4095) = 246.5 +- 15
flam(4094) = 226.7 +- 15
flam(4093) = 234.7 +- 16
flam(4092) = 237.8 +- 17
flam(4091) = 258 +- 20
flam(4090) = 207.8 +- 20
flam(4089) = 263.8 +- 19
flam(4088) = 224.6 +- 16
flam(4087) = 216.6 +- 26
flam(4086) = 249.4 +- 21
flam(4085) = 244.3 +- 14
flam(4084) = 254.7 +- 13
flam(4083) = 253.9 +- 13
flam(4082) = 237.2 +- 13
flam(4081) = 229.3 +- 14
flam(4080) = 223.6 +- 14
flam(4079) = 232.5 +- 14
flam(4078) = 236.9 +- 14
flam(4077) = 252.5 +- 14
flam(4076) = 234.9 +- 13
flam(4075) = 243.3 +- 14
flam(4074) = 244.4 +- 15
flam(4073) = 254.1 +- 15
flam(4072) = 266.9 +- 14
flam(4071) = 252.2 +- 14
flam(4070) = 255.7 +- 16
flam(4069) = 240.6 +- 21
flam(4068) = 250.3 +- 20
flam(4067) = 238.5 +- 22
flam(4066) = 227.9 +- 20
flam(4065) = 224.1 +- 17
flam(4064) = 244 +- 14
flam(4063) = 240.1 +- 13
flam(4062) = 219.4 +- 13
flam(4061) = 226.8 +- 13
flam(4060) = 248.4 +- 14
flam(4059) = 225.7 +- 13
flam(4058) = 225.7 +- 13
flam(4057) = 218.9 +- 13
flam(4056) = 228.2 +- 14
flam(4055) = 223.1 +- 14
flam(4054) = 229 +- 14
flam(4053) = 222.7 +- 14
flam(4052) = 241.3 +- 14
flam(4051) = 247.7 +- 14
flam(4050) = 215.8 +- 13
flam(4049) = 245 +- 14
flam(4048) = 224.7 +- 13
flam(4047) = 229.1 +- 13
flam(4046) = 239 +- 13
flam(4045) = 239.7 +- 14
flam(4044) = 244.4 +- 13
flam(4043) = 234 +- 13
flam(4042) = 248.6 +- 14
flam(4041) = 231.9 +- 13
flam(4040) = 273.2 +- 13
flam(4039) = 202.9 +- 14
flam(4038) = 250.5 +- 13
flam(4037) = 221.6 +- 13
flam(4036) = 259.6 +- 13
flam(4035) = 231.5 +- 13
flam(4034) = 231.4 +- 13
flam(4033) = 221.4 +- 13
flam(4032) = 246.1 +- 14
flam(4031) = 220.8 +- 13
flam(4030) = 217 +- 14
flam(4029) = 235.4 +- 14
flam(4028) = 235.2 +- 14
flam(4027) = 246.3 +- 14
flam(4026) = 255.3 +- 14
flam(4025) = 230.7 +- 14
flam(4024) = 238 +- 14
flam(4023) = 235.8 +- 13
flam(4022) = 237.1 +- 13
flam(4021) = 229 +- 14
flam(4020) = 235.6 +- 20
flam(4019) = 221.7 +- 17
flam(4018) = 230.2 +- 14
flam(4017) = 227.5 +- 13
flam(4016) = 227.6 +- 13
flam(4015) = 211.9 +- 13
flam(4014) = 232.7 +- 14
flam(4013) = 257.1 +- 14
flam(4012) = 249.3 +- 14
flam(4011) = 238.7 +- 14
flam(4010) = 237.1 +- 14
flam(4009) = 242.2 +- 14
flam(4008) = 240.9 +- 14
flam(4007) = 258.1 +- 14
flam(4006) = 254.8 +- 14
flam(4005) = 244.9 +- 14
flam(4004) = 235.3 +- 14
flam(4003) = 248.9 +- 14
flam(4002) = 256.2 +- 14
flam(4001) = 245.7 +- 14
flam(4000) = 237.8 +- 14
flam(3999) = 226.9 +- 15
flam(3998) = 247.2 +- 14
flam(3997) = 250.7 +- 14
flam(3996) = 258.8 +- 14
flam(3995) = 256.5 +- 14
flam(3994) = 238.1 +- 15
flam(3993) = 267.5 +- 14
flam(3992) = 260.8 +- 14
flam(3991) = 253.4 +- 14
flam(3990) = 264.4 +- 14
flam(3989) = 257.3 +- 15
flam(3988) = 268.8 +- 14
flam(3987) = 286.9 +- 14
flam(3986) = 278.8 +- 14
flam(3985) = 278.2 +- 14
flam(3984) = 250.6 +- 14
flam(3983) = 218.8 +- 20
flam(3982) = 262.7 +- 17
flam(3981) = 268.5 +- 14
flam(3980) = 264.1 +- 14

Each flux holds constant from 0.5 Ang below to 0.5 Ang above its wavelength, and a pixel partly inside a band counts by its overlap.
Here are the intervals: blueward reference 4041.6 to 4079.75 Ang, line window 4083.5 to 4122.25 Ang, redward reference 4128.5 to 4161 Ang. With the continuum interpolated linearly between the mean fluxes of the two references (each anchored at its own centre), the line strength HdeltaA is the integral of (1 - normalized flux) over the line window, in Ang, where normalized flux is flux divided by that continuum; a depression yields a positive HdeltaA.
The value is -3.9 Ang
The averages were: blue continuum 237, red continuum 224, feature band 253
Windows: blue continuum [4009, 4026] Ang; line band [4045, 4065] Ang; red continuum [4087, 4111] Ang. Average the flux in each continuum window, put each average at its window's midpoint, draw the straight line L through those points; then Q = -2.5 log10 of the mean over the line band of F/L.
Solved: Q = 0.06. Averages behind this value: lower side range 235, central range 231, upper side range 255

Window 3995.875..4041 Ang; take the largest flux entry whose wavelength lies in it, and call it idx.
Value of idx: 273.2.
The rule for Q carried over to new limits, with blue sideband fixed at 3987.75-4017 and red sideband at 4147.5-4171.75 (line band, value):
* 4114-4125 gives -0.11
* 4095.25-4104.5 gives -0.20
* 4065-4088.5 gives -0.04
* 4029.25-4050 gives 0.02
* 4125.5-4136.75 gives -0.06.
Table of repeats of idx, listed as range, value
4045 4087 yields 266.9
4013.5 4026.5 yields 255.3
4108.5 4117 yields 274.5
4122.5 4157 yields 254.4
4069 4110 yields 310.4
